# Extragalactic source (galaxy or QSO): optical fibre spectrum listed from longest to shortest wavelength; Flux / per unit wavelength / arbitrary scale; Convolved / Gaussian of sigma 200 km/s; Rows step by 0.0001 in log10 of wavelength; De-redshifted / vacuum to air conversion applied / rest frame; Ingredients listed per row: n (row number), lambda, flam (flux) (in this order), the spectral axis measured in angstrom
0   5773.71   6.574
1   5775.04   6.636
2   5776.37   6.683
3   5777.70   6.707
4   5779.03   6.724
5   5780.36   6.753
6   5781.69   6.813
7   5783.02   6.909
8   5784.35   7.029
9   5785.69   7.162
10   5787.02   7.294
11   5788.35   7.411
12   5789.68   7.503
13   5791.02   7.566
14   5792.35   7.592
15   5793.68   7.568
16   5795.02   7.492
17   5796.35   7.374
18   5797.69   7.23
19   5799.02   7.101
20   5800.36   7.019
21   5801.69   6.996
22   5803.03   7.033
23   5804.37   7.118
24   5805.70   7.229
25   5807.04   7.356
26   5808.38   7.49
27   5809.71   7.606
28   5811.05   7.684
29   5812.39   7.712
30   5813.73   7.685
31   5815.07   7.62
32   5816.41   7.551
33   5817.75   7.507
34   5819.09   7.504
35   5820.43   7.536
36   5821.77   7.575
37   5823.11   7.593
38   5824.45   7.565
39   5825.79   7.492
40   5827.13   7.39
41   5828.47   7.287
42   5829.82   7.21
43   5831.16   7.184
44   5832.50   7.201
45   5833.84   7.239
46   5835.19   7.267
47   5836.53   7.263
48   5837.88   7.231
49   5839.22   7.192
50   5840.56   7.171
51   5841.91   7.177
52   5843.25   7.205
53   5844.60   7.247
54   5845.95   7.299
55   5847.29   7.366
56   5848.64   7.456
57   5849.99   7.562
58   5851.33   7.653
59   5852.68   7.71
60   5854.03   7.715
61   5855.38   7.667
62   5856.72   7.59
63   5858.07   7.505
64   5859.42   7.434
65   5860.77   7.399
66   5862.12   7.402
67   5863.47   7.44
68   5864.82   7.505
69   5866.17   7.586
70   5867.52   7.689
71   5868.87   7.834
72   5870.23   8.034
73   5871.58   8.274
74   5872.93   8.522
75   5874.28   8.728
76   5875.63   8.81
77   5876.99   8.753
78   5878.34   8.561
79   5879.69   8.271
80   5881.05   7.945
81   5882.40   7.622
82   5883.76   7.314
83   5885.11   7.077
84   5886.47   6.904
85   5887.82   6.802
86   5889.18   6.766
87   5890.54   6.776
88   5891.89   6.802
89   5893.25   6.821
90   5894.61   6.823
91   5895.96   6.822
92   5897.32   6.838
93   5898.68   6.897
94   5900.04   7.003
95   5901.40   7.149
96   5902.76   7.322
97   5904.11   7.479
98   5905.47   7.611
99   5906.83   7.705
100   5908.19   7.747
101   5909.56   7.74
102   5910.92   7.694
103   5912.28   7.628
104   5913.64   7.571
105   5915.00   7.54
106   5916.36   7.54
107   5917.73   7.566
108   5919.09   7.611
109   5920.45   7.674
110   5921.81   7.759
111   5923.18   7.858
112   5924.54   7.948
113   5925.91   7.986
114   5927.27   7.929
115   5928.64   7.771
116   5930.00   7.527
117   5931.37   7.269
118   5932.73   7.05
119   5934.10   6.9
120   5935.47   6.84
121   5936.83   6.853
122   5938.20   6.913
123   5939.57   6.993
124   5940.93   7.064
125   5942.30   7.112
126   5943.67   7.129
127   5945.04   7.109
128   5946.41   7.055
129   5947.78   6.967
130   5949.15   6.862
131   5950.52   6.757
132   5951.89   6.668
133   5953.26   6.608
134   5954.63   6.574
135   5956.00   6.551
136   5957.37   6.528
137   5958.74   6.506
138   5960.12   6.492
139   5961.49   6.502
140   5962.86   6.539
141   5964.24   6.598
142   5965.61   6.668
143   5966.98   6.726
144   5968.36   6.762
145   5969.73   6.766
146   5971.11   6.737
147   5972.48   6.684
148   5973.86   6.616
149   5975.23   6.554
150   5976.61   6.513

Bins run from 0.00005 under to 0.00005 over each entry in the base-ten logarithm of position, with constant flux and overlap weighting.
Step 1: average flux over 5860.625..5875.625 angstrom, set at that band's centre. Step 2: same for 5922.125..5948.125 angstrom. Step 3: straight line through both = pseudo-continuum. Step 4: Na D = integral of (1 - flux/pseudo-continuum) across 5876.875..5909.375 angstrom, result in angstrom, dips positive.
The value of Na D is 1.6 angstrom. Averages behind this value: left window 7.92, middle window 7.31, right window 7.29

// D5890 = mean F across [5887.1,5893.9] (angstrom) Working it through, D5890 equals 6.8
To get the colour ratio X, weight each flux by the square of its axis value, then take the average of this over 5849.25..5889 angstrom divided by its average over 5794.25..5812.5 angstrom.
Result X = 1.1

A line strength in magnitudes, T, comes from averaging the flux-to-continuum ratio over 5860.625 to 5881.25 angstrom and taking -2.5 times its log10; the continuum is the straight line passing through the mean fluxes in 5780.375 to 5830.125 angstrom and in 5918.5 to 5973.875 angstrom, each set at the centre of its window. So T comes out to -0.12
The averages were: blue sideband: 7.37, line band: 8.07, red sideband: 7.01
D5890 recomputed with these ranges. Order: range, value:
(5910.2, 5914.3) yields 7.64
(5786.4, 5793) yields 7.48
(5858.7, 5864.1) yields 7.42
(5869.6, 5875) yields 8.41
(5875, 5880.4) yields 8.58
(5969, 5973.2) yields 6.73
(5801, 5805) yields 7.04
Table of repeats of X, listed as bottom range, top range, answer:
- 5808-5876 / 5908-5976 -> 0.97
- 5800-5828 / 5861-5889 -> 1.07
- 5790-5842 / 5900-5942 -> 1.05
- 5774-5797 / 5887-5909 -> 1.03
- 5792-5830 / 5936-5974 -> 0.96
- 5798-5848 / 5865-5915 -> 1.05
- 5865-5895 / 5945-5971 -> 0.89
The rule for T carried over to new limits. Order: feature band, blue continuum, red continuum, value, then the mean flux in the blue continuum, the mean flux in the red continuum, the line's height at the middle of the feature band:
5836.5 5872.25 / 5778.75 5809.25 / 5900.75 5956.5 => -0.04 mag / 7.22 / 7.31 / 7.26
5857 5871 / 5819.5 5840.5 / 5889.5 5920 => -0.04 mag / 7.35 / 7.3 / 7.33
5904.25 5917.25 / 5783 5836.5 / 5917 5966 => -0.07 mag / 7.38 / 7.08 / 7.15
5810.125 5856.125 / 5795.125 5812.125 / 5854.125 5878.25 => 0.02 mag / 7.29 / 7.91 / 7.58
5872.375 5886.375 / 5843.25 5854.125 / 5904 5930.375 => -0.07 mag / 7.47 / 7.7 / 7.57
